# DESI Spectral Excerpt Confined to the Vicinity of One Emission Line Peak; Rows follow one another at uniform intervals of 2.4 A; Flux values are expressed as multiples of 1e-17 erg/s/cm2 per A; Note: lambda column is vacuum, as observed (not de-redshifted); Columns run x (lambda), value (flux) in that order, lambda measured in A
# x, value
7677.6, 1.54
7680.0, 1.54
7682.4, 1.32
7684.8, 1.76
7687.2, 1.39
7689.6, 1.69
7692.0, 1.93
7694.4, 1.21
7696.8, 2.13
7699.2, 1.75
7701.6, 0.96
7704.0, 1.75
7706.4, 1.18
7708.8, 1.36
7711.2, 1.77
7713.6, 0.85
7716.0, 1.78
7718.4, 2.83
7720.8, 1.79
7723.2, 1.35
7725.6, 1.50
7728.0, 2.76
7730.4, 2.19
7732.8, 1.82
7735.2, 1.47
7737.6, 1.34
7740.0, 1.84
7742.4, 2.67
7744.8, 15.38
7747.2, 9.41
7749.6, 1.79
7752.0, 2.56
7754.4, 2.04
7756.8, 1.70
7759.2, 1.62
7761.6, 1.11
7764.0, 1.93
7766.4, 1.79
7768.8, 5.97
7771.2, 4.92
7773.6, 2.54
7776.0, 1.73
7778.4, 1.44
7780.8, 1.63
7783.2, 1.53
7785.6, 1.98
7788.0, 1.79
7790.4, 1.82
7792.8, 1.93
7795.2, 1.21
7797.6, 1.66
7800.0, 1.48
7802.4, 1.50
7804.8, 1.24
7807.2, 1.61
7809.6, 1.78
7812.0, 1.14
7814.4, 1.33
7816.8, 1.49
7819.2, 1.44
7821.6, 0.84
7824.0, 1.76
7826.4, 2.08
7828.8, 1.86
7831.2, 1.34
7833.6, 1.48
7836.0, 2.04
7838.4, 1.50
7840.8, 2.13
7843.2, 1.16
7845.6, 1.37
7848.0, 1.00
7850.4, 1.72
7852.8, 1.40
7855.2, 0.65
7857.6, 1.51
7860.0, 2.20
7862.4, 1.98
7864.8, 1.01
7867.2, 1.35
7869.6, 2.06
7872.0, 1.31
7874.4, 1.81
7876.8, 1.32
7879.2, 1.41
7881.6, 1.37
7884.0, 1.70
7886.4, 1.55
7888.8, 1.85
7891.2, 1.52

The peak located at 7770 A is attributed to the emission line [N II]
